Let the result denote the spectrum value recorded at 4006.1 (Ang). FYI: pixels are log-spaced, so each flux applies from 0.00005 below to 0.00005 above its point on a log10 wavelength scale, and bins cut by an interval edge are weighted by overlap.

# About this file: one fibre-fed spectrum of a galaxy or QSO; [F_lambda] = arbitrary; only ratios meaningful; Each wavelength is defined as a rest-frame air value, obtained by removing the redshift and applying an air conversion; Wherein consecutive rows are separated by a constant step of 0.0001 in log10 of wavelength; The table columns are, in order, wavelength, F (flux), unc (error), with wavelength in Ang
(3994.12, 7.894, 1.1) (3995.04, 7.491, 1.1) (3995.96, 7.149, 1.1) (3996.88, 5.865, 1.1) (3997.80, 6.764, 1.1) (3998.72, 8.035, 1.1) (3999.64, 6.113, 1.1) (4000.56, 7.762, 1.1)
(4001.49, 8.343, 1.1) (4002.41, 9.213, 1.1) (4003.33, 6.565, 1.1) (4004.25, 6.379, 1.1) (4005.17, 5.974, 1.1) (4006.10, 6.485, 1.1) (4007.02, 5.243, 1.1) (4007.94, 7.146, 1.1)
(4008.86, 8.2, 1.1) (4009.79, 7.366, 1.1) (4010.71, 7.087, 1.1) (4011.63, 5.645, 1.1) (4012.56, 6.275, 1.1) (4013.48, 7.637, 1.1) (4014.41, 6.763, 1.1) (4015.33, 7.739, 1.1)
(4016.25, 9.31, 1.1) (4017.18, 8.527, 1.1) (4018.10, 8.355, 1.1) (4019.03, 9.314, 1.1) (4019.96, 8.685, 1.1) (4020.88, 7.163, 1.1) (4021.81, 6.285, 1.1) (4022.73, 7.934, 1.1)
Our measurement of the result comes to 6.485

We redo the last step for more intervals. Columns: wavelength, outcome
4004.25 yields 6.379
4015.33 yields 7.739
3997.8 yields 6.764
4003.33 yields 6.565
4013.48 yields 7.637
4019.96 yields 8.685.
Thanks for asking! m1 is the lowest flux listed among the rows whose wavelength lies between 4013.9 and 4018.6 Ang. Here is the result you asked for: 6.763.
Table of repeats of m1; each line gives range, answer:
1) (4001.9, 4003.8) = 6.565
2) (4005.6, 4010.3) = 5.243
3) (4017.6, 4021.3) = 7.163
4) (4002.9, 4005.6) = 5.974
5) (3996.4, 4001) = 5.865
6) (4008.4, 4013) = 5.645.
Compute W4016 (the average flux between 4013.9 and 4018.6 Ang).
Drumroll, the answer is 8.14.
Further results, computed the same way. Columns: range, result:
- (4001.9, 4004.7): 7.42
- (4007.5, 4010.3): 7.56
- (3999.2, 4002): 7.43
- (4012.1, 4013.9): 6.96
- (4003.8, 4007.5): 6.03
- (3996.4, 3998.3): 6.36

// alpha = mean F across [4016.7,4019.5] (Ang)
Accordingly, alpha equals 8.71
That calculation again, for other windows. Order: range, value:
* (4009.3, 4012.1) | 6.7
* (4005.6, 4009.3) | 6.75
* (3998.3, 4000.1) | 7.06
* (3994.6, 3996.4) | 7.32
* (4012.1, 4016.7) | 7.55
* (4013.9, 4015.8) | 7.29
